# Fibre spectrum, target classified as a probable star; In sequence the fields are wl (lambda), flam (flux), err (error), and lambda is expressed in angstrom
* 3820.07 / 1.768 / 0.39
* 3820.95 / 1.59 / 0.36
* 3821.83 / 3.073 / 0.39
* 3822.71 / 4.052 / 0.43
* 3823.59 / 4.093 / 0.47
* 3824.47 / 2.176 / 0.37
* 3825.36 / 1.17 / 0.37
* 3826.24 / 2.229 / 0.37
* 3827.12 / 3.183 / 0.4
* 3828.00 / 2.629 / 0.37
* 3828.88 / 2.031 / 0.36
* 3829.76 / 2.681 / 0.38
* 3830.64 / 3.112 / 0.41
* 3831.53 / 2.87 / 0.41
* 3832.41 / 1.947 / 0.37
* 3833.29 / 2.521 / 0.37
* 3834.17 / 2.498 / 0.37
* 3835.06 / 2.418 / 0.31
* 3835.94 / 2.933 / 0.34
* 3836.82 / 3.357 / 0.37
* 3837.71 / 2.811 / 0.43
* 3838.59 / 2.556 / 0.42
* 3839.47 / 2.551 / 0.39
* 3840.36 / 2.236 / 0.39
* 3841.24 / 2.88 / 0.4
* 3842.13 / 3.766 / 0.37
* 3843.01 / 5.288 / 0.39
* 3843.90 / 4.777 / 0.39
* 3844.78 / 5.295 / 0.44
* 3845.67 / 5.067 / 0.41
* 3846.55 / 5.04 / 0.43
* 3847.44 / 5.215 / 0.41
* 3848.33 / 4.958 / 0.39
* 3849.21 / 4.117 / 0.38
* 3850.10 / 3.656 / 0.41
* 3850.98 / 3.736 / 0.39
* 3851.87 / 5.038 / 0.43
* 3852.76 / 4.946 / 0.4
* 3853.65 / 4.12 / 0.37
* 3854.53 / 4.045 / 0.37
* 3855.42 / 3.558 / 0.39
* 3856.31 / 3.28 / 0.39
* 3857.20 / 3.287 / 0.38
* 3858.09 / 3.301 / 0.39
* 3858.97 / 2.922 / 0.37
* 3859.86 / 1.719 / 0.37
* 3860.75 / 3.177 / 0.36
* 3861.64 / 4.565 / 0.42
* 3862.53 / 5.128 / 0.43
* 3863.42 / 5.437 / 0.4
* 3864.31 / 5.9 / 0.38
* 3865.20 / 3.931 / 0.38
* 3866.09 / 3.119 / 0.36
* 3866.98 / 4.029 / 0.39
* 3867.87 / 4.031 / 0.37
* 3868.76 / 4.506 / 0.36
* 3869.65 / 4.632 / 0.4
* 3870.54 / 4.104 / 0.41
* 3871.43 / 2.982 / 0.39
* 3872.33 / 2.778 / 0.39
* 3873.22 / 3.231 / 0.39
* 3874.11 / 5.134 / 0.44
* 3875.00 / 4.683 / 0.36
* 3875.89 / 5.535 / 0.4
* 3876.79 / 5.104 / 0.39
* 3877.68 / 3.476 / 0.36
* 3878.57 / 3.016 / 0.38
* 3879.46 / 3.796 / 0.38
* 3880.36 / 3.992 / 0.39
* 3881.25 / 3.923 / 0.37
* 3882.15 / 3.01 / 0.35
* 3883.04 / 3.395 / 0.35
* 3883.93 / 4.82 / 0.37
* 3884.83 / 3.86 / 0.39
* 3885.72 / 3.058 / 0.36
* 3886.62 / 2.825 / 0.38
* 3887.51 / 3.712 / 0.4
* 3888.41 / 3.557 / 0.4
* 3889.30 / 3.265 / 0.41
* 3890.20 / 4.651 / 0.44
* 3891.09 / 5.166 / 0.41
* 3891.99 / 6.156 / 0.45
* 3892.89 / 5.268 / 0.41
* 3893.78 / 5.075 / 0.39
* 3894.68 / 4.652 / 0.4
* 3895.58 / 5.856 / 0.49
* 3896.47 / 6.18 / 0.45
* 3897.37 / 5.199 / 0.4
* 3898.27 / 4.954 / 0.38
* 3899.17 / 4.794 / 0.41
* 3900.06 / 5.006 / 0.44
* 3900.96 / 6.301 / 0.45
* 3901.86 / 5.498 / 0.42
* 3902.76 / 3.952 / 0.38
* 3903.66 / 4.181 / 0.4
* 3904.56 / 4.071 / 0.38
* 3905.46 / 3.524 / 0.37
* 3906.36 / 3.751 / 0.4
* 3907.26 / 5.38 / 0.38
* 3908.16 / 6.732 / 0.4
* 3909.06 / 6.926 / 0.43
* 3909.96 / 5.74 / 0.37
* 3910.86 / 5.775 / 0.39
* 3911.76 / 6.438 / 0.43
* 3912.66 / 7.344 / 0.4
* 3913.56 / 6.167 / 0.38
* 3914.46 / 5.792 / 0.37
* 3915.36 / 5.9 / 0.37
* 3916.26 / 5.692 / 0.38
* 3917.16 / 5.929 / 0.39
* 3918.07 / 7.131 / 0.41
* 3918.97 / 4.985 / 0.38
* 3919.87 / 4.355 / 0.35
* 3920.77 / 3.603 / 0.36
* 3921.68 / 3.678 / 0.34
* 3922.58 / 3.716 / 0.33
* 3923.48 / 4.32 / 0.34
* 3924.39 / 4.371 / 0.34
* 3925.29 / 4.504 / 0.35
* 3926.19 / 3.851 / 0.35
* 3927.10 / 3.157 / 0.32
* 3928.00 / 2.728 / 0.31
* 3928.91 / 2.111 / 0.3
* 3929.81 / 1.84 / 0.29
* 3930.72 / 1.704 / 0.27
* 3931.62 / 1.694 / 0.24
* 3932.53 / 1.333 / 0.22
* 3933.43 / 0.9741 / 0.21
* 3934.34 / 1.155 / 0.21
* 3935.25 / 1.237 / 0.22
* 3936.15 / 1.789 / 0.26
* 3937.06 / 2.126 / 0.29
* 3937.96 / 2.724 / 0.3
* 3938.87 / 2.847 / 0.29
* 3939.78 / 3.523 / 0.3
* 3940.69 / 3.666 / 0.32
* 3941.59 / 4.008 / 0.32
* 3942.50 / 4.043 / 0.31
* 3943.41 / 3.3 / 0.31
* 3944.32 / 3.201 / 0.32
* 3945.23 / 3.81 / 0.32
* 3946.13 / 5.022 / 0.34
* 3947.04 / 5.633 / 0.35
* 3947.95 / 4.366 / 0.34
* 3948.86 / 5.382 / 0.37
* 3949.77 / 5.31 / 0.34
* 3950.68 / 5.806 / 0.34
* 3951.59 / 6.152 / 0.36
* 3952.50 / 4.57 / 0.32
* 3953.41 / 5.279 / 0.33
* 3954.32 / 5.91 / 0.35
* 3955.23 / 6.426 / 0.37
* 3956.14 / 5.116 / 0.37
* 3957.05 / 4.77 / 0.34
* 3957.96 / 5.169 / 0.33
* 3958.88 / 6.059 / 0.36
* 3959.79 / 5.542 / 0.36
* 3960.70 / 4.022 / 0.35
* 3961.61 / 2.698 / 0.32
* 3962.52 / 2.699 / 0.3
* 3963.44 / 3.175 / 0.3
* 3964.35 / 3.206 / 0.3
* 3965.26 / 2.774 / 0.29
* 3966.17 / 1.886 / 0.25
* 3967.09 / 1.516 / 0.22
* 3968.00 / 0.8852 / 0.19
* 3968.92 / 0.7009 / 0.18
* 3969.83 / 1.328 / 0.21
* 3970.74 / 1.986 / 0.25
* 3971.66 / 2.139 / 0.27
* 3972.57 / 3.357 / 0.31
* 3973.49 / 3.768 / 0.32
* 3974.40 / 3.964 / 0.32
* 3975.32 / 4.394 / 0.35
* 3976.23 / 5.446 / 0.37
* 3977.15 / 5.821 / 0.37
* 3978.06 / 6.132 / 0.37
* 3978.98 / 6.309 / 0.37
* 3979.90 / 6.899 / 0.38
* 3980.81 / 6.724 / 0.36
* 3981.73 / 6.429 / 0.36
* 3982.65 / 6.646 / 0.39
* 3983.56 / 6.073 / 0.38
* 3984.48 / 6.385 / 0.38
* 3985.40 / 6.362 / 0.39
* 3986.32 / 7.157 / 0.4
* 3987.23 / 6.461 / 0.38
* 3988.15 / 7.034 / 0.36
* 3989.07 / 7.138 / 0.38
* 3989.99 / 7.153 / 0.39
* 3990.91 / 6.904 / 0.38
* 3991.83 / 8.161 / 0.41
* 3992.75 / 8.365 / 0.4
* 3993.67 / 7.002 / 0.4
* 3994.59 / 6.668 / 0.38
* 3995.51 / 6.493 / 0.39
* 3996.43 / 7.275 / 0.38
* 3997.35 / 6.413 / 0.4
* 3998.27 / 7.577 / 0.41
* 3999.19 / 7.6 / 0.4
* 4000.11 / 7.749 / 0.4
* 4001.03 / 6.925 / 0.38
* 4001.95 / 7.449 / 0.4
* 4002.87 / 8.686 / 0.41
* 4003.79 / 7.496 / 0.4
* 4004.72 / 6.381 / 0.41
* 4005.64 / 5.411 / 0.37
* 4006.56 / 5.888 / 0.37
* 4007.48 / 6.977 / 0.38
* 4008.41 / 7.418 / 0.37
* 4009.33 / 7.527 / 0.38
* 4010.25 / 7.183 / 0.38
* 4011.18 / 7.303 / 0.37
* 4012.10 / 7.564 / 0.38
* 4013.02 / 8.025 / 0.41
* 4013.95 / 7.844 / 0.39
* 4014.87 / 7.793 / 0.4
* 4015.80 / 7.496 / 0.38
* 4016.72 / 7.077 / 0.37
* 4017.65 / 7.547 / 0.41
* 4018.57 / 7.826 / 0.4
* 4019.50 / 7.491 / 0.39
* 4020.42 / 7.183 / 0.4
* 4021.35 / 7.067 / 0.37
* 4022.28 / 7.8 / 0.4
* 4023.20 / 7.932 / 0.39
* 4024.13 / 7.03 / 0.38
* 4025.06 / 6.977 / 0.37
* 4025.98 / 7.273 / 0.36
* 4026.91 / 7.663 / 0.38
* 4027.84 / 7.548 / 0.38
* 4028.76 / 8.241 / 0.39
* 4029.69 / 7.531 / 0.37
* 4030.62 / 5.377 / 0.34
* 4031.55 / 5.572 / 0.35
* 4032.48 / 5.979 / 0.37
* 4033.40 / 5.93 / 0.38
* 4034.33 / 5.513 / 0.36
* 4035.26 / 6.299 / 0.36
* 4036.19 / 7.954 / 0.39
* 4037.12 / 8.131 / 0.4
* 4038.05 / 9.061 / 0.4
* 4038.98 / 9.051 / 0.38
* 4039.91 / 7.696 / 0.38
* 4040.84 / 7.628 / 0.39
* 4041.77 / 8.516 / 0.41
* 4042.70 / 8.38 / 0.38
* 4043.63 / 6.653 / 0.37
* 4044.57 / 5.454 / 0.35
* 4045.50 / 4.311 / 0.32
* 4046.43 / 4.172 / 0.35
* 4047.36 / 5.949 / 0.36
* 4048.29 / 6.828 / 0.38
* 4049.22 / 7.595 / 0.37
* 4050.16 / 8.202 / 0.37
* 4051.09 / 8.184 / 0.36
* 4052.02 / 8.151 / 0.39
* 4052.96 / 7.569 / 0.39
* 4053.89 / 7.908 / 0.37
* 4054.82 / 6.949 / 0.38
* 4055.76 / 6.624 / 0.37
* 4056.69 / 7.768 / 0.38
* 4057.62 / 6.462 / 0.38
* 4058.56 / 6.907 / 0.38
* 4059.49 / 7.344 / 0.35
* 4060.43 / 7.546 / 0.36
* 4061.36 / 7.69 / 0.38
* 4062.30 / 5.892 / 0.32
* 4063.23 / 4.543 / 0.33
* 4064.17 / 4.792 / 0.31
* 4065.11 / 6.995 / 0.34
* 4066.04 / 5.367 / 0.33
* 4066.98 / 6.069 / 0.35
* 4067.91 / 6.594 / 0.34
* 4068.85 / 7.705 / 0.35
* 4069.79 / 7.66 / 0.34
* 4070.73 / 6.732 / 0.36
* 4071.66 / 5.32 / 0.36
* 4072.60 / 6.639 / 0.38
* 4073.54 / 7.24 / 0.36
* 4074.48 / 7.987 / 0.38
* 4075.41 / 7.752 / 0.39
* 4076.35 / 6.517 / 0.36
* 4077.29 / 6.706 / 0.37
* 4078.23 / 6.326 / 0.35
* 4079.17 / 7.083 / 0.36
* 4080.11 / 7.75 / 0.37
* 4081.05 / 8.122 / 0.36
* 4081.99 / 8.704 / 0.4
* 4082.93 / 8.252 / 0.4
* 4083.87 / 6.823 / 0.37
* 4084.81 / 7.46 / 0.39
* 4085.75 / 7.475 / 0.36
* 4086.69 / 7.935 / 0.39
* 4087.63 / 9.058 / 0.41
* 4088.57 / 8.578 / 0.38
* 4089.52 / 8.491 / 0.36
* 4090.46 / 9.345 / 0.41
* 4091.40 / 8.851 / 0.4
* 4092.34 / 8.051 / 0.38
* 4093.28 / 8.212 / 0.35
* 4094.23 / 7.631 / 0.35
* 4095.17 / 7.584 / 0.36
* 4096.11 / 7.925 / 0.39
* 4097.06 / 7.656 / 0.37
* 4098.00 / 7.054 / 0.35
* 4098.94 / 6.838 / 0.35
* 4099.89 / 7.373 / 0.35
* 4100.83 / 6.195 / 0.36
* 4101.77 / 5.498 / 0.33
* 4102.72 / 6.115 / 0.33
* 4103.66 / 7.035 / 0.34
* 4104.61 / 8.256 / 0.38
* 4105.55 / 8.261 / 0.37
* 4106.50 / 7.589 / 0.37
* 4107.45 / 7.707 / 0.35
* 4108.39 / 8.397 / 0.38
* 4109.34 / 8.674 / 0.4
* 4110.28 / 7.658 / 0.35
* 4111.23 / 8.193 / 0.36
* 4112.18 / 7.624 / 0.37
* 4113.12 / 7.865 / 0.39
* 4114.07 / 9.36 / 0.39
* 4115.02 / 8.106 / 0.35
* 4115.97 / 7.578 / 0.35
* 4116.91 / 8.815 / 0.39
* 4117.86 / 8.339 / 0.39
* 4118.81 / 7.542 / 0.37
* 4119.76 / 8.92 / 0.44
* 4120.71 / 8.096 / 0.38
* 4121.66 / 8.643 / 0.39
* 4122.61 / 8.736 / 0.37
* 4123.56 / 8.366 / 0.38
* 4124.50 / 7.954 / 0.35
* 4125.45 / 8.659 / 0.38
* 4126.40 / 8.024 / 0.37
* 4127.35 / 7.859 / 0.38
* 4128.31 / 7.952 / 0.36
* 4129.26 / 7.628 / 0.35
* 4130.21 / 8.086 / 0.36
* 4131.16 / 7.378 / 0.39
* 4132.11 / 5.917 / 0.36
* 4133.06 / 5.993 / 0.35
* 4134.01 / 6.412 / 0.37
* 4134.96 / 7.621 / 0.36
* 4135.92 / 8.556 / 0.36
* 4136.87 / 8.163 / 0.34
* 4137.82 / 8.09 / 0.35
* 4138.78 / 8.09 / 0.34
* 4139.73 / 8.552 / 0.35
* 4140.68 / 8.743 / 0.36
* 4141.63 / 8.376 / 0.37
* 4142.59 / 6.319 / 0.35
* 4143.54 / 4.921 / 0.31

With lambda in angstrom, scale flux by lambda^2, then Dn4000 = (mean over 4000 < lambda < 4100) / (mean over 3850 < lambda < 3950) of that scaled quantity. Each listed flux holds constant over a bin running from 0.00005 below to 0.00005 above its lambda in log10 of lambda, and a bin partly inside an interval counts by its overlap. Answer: 1.88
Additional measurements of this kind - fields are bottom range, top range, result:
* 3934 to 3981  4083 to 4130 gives 2.16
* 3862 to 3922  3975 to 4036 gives 1.56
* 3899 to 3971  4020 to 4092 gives 1.88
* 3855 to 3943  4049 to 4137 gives 2.01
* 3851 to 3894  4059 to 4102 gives 2.00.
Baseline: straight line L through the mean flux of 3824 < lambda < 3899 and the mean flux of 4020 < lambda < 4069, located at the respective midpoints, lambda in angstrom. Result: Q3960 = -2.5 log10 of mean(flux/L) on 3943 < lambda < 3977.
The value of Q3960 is 0.35 mag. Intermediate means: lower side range 3.85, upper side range 6.97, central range 3.98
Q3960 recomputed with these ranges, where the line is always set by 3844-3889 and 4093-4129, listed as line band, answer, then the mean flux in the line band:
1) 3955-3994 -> 0.17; 4.92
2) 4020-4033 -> -0.09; 7.08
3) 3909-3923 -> -0.16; 5.54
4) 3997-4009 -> -0.15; 7.09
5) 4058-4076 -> 0.08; 6.67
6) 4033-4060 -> -0.05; 7.15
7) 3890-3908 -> -0.11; 5.01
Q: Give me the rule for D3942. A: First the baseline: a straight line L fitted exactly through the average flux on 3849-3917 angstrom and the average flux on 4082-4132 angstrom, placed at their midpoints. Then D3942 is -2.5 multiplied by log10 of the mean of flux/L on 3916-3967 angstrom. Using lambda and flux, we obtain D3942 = 0.37 mag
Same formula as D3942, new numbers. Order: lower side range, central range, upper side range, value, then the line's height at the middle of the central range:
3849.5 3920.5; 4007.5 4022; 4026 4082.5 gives -0.166 mag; 6.42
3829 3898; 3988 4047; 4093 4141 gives -0.145 mag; 6.28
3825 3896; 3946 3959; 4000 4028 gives 0.103 mag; 5.92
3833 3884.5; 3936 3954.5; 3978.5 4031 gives 0.353 mag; 5.83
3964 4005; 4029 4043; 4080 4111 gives -0.095 mag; 6.63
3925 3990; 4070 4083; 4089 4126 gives -0.009 mag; 7.14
